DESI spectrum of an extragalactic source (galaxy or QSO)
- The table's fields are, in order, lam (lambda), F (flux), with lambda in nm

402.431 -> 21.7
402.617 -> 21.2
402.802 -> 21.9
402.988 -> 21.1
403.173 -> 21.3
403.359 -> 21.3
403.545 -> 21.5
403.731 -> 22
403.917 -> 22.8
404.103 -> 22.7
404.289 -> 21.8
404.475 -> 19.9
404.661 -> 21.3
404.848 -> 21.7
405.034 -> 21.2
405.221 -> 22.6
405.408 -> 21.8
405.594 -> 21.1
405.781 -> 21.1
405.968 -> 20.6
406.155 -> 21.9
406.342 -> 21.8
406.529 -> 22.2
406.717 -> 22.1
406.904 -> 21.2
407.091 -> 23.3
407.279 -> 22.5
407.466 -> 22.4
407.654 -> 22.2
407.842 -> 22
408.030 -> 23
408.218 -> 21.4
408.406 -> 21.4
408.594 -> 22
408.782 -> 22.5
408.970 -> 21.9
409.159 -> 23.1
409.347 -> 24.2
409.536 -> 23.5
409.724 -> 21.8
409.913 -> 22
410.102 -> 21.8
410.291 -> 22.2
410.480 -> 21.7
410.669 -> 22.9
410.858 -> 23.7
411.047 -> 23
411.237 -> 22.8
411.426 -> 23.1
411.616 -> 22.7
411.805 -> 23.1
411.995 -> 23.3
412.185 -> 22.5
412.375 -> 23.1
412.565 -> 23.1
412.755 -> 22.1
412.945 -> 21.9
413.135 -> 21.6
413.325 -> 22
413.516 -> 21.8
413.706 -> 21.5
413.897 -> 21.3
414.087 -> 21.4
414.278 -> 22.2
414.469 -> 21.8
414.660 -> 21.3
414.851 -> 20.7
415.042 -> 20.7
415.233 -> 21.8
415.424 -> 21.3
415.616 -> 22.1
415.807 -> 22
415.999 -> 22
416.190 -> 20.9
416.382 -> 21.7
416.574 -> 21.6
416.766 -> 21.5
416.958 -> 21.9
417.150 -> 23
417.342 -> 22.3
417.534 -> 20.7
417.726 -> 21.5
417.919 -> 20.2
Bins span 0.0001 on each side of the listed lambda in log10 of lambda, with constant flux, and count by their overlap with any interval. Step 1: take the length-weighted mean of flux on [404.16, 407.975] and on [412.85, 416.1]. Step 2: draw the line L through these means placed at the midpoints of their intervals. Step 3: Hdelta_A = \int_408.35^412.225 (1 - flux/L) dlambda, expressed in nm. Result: -0.17 nm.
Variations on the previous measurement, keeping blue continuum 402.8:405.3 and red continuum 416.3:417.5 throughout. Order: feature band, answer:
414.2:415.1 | 0.022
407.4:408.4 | -0.018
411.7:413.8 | -0.051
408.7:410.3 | -0.060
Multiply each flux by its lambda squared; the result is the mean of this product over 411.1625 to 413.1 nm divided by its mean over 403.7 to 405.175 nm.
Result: 1.09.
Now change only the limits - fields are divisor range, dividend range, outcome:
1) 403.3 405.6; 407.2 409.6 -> 1.06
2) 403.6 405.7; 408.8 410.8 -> 1.06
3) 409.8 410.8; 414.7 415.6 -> 0.98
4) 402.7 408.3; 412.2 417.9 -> 1.05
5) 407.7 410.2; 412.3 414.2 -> 1.00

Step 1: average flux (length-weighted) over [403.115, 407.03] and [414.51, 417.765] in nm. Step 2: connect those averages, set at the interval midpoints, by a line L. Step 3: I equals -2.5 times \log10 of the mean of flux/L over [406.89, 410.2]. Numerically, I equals -0.04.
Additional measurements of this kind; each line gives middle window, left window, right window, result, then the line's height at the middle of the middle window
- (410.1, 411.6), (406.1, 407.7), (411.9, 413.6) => -0.02 mag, 22.3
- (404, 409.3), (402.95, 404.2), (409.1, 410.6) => 0.01 mag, 22.2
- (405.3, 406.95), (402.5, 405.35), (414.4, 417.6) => 0.00 mag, 21.6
